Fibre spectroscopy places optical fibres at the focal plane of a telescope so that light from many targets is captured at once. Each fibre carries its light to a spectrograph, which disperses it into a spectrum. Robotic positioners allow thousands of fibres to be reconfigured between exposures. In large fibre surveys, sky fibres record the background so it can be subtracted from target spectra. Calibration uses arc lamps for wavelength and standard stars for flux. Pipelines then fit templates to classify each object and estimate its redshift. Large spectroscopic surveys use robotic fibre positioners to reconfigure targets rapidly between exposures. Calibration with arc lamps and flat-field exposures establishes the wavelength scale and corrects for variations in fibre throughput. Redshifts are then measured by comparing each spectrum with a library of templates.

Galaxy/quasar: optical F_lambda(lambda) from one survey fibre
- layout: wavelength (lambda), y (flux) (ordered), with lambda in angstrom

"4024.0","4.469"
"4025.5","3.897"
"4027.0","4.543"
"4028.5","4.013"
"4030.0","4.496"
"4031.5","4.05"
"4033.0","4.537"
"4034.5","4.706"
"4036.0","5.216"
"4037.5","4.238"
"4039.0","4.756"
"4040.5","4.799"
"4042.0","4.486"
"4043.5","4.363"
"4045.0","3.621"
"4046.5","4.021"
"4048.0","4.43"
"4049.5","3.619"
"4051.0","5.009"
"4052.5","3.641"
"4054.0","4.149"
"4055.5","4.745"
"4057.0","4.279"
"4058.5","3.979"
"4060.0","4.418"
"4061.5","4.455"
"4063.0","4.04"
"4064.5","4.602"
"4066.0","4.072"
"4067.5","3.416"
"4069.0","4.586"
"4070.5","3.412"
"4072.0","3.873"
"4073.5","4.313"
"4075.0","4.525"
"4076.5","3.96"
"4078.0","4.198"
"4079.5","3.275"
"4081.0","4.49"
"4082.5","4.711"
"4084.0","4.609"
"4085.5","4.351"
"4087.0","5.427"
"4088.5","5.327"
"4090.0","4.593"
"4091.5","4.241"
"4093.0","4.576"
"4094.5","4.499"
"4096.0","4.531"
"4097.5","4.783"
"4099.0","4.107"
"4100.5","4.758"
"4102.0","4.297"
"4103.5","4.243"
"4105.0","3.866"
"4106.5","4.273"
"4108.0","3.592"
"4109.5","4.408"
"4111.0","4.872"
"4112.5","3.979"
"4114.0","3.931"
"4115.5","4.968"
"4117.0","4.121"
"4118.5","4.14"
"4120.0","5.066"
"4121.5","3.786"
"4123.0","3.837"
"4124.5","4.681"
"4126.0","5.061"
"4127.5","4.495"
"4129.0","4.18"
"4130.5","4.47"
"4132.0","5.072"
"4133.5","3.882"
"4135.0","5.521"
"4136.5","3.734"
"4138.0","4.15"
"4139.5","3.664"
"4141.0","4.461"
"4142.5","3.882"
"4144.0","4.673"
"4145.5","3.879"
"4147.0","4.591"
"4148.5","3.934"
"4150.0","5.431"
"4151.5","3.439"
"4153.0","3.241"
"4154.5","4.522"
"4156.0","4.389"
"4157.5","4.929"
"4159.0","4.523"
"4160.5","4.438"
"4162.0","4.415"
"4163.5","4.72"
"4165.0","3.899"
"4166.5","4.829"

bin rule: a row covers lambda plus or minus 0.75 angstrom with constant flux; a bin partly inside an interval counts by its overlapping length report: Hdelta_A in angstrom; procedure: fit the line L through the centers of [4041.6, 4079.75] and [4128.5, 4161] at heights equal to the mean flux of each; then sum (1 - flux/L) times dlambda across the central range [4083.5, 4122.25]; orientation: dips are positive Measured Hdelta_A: -1.9 angstrom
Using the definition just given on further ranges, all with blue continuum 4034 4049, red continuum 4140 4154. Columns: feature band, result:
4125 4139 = -1.0 angstrom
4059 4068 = 0.4 angstrom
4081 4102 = -1.6 angstrom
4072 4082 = 0.5 angstrom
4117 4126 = -0.2 angstrom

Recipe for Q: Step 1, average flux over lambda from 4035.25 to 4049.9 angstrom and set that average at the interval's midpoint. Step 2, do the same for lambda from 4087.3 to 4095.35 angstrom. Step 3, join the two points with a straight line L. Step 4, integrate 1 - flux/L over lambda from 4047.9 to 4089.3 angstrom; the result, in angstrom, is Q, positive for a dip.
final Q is 2.4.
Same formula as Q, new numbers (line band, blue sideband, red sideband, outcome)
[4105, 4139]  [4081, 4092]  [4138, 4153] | 0.3 angstrom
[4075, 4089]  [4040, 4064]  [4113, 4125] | -0.6 angstrom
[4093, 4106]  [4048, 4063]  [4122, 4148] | -0.3 angstrom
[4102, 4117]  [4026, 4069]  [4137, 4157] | 0.0 angstrom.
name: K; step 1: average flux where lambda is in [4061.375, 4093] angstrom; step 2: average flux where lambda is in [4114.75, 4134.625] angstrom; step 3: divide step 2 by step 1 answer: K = 1.04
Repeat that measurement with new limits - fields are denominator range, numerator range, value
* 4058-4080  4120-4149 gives 1.06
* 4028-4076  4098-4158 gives 1.01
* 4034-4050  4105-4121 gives 0.98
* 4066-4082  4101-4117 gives 1.06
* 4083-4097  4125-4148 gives 0.93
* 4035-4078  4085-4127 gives 1.04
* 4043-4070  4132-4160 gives 1.03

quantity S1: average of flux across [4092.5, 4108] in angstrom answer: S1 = 4.35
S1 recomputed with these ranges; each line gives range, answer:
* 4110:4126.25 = 4.38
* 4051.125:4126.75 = 4.33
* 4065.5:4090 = 4.3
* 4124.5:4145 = 4.41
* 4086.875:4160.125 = 4.38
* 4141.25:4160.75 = 4.3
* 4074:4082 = 4.12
